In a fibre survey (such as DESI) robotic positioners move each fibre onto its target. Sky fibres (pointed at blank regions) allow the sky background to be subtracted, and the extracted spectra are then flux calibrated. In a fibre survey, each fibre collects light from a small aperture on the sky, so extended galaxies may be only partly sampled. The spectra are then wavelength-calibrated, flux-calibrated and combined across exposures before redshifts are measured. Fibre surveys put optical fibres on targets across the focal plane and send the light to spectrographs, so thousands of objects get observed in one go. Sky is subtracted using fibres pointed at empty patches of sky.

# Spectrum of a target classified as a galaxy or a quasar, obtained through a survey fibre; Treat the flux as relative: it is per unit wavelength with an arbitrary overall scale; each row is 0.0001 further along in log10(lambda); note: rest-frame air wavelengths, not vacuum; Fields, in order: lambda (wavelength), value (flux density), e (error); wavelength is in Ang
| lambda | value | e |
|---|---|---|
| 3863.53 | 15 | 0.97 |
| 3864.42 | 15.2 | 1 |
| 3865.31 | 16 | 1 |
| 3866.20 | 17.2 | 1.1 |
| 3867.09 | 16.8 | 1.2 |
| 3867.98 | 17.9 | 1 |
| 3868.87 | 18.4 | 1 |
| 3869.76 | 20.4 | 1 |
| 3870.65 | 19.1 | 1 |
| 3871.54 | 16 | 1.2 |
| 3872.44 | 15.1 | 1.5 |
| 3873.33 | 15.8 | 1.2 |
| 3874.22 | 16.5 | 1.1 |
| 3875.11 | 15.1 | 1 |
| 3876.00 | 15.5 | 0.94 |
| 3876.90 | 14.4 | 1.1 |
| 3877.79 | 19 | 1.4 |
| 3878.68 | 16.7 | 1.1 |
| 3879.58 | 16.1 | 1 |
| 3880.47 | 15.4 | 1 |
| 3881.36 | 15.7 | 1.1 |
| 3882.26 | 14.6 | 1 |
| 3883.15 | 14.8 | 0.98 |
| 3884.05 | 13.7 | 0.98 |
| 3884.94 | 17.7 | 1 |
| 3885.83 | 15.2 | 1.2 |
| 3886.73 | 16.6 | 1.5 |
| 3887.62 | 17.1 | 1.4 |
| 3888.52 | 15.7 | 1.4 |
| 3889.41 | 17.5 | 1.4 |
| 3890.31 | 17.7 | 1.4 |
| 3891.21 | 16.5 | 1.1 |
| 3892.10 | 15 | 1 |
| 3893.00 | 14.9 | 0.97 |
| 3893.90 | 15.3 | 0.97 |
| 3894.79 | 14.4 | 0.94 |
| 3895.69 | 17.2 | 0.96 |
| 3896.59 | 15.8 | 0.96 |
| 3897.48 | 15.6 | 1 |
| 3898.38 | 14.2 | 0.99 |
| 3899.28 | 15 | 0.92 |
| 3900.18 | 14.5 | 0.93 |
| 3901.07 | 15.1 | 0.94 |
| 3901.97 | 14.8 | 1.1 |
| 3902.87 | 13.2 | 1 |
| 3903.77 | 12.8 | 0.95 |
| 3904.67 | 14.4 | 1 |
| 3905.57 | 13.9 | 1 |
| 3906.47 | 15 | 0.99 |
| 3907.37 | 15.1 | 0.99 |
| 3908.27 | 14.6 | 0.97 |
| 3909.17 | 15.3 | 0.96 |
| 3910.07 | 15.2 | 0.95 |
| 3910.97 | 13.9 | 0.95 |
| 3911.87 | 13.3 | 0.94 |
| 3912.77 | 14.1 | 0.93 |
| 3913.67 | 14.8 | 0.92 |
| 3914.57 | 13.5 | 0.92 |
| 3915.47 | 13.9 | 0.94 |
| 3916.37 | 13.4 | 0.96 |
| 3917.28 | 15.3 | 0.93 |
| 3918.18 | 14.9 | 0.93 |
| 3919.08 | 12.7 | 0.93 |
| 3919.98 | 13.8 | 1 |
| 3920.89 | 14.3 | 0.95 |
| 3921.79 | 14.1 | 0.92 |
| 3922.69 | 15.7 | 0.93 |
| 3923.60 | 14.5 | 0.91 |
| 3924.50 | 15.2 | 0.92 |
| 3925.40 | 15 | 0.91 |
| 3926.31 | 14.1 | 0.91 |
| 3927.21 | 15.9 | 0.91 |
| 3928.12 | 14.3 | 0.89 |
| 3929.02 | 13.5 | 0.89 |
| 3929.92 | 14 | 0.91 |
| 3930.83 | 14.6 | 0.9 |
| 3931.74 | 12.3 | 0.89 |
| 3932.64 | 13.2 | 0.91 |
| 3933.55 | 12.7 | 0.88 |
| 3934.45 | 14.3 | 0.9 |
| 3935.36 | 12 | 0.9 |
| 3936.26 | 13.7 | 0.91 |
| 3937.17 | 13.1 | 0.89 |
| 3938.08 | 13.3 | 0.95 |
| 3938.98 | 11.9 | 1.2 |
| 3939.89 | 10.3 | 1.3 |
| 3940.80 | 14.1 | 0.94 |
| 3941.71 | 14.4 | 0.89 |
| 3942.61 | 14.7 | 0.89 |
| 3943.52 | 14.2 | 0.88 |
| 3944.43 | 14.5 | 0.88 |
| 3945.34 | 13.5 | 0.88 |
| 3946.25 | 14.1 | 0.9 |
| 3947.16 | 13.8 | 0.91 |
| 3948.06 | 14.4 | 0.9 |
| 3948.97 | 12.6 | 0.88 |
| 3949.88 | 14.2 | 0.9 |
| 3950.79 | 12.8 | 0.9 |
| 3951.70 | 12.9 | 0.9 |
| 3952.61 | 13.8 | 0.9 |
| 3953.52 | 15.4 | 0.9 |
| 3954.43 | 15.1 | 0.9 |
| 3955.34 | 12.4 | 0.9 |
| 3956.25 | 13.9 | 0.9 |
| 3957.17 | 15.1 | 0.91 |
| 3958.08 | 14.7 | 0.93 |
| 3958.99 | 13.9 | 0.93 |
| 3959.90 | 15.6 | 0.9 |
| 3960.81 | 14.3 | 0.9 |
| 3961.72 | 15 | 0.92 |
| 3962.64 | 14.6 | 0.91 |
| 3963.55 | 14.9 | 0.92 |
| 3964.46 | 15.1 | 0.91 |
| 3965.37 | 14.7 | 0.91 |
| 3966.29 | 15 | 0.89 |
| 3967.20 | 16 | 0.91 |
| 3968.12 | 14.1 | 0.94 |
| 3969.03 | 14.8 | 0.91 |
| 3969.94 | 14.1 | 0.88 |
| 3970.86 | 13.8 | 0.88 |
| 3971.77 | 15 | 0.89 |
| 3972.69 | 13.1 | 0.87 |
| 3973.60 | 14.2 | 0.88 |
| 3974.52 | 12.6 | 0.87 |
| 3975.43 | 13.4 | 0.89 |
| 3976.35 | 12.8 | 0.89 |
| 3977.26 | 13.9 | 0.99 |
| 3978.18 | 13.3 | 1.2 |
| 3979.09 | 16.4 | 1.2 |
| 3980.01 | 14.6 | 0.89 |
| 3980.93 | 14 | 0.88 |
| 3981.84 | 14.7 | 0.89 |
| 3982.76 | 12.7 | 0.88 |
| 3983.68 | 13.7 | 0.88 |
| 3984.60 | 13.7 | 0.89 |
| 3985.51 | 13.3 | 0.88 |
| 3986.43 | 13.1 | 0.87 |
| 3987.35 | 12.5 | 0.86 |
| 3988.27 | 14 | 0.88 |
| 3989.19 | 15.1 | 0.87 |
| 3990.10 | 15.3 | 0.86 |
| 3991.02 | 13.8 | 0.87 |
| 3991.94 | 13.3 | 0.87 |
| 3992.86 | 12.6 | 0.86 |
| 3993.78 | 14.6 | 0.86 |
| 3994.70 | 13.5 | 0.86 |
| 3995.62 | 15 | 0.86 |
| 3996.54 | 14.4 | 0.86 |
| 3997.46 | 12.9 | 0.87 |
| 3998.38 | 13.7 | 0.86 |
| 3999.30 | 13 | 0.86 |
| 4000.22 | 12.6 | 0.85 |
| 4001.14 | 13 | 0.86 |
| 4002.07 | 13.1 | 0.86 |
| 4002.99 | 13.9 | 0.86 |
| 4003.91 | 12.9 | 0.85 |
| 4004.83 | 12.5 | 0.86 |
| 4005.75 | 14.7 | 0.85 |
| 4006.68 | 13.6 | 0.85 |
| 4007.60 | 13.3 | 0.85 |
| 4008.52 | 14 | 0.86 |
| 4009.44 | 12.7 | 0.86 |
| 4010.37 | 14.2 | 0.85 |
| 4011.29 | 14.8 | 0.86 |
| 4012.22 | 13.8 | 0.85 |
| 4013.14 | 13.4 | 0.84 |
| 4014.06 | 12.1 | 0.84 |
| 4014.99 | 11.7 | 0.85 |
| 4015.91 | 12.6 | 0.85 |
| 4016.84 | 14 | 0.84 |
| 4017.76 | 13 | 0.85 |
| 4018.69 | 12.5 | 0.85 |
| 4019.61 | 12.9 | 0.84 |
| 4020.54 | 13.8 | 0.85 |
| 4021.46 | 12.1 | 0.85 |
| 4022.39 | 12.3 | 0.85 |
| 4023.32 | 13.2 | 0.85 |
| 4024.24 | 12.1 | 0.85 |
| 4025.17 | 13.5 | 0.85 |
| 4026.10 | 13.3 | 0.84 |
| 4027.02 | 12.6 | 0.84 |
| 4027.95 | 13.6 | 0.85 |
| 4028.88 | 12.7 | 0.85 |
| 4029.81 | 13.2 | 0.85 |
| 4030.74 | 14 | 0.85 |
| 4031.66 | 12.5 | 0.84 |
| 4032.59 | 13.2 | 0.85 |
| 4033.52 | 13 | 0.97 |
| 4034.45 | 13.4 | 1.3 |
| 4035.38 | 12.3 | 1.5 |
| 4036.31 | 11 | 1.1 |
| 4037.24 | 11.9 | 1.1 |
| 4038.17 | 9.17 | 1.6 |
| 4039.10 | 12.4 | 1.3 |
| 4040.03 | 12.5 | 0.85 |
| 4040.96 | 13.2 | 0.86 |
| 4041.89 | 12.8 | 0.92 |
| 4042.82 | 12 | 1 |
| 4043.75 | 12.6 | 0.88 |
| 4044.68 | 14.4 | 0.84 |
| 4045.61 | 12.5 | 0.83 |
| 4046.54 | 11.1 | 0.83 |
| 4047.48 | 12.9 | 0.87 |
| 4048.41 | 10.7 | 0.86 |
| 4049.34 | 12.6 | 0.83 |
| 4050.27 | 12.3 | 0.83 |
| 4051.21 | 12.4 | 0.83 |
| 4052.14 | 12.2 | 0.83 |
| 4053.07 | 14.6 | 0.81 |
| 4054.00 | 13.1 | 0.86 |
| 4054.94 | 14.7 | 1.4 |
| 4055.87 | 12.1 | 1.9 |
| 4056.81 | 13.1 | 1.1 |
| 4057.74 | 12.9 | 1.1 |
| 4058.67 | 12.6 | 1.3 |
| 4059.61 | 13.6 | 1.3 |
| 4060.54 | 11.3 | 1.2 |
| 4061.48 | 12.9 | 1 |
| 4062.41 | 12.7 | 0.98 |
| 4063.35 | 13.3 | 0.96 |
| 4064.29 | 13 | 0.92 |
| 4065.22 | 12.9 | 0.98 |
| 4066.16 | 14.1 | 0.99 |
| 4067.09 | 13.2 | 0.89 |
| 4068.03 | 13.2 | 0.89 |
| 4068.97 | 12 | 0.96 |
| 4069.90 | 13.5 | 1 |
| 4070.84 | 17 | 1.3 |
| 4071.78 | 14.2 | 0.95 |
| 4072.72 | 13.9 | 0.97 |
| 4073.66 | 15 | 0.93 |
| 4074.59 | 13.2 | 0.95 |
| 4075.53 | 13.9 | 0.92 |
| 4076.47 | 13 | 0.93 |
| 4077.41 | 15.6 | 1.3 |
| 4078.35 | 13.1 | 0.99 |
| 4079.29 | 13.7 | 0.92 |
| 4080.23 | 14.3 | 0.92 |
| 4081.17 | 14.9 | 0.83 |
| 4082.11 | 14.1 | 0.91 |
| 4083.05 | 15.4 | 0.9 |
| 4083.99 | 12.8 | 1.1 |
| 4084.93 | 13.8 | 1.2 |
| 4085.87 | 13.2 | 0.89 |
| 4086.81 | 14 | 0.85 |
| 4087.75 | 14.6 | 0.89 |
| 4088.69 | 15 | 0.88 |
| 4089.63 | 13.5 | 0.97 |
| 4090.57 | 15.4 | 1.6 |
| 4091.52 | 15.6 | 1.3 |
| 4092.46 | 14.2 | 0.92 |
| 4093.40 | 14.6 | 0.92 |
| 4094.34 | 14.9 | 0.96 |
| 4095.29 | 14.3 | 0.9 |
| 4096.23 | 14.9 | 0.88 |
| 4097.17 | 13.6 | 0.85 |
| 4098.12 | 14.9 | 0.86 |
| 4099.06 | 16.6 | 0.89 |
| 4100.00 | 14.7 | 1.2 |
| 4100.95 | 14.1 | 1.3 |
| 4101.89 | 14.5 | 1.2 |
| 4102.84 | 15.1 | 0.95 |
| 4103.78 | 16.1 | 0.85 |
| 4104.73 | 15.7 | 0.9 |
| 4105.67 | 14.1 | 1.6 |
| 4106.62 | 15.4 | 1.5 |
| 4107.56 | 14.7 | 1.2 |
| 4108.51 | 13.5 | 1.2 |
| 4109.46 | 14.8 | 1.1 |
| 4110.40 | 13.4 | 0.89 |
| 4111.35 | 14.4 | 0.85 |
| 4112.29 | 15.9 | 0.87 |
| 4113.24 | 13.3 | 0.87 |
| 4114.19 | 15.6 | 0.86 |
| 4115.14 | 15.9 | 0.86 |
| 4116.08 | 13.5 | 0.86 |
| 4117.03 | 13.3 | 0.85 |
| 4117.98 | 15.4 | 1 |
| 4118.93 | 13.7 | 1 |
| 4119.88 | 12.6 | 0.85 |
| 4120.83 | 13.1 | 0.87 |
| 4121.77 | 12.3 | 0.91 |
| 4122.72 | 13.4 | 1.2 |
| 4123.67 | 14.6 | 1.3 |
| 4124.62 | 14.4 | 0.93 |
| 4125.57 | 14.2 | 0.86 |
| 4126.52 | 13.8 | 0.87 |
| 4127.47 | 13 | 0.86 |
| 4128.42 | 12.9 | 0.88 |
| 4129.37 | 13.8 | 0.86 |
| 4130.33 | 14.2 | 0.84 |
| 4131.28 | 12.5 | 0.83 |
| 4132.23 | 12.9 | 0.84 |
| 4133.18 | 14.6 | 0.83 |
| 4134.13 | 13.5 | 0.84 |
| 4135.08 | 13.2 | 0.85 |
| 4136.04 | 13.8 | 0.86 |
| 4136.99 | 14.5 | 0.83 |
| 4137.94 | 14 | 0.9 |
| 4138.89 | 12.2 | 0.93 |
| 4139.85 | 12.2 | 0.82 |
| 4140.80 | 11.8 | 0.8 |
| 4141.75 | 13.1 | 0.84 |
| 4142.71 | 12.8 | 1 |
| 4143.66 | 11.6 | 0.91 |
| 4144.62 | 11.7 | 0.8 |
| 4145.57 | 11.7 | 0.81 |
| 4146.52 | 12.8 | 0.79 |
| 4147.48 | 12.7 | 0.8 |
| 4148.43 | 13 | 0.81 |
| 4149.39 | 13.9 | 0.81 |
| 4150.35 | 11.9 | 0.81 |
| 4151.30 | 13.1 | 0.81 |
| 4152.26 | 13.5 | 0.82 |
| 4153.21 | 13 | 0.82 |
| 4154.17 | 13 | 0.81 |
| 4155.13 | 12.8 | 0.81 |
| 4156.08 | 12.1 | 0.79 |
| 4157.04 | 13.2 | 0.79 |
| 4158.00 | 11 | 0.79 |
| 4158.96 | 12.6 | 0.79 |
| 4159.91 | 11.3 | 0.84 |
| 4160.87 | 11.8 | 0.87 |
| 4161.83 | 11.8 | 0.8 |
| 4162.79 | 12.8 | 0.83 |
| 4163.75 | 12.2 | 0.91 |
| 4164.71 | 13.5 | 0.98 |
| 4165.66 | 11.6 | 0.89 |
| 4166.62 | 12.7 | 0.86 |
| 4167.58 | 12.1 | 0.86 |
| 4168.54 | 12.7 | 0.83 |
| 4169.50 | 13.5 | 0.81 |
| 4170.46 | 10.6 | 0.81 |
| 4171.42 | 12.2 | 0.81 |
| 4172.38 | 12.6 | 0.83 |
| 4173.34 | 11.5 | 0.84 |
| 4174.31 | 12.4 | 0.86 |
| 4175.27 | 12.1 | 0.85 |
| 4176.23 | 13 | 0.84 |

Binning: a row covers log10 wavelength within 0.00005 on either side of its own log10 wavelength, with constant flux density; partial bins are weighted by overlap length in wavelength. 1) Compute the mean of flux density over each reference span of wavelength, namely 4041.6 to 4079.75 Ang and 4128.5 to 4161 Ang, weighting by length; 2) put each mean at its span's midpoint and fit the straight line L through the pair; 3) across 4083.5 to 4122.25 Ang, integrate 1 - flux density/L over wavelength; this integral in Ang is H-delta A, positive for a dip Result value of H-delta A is -4.2 Ang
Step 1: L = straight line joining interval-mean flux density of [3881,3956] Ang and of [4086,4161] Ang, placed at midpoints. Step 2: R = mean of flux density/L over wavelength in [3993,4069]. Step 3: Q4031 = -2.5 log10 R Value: 0.09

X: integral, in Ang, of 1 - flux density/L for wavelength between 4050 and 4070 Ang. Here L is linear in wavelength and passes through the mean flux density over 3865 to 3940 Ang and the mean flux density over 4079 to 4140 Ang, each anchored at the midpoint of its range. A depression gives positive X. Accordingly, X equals 1.9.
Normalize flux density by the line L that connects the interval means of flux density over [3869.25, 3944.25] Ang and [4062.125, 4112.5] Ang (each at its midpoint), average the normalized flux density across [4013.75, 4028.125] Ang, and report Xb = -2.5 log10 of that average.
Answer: 0.13 mag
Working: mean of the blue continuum 14.8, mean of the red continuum 14.3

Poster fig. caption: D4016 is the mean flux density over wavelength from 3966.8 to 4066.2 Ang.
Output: 13.2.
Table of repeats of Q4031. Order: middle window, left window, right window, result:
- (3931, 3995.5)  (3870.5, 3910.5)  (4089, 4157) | 0.080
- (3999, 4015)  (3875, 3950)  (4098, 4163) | 0.062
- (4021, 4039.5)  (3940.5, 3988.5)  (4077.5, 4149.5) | 0.120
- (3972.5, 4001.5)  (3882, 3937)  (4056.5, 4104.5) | 0.051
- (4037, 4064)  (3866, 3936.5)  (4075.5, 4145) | 0.142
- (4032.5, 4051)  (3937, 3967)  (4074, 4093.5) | 0.153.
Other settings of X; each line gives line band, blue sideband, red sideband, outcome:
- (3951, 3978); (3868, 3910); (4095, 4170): 1.4 Ang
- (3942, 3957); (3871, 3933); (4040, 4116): 0.8 Ang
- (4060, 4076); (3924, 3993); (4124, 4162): -0.2 Ang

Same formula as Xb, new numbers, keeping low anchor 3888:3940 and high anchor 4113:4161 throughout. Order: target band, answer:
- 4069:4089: -0.052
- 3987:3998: 0.003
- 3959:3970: -0.054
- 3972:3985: 0.019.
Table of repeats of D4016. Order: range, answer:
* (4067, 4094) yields 14.2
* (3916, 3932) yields 14.3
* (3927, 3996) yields 13.9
